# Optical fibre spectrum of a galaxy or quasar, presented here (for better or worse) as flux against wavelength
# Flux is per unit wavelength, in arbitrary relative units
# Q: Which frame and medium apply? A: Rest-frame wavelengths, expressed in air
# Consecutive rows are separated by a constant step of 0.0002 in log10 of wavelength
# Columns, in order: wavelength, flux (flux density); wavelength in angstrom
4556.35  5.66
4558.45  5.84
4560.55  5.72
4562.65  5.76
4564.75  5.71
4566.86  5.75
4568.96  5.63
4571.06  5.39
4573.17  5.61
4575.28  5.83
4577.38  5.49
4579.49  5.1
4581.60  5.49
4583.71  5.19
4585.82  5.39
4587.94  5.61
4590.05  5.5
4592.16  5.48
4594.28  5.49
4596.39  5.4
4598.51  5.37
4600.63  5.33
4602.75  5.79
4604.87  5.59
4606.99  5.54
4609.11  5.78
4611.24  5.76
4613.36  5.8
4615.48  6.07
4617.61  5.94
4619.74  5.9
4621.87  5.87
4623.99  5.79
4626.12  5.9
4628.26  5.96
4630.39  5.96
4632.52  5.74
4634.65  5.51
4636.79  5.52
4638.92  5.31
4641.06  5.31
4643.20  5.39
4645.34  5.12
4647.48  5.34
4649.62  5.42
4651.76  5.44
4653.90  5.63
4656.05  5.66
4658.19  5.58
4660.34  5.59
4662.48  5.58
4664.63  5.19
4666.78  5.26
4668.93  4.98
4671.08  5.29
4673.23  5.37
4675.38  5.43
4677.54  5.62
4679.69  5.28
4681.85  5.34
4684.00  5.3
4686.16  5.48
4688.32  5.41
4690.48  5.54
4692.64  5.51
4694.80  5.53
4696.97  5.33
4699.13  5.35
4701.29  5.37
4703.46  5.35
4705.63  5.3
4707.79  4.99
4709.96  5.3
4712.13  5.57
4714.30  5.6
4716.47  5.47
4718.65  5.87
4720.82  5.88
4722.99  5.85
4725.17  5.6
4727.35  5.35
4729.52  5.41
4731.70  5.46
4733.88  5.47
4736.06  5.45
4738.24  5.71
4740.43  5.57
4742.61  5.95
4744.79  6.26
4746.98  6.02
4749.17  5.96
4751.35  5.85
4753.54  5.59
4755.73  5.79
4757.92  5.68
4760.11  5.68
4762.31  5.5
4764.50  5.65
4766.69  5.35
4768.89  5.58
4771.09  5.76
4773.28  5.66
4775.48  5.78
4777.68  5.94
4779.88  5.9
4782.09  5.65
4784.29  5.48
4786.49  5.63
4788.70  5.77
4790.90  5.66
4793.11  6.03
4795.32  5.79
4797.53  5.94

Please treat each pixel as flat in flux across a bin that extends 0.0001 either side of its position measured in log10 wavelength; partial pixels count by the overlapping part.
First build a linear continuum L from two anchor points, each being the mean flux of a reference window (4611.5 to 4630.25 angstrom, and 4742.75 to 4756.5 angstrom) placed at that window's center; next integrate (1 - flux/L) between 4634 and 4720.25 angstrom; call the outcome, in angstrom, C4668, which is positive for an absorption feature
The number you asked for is 7.2 angstrom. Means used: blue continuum 5.9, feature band 5.41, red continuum 5.92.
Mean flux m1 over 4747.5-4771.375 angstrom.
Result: 5.68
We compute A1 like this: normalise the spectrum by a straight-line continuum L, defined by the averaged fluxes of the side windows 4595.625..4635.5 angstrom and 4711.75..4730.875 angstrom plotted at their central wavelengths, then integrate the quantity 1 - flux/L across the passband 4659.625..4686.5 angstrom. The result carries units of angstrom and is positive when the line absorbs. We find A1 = 1.5 angstrom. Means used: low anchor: 5.74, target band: 5.36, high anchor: 5.62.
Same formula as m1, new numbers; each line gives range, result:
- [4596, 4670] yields 5.58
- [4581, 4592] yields 5.44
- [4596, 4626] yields 5.72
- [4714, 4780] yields 5.69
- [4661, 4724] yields 5.43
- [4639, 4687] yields 5.39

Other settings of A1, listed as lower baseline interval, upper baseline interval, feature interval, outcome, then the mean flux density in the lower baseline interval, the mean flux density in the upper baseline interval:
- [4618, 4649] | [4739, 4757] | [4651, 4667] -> 0.5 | 5.62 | 5.87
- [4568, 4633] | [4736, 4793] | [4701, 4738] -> 1.4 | 5.63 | 5.73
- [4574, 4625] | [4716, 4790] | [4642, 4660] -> 0.6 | 5.61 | 5.69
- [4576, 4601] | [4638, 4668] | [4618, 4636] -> -1.4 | 5.41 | 5.41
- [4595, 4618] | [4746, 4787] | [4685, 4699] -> 0.6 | 5.66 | 5.71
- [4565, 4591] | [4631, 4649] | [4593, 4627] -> -1.5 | 5.5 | 5.42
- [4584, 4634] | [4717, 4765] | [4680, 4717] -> 2.0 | 5.69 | 5.7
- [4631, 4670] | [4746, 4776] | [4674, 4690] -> 0.3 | 5.43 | 5.7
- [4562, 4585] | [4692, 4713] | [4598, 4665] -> -2.0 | 5.54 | 5.35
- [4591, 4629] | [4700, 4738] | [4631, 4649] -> 0.7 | 5.71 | 5.49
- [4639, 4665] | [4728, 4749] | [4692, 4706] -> 0.5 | 5.44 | 5.7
